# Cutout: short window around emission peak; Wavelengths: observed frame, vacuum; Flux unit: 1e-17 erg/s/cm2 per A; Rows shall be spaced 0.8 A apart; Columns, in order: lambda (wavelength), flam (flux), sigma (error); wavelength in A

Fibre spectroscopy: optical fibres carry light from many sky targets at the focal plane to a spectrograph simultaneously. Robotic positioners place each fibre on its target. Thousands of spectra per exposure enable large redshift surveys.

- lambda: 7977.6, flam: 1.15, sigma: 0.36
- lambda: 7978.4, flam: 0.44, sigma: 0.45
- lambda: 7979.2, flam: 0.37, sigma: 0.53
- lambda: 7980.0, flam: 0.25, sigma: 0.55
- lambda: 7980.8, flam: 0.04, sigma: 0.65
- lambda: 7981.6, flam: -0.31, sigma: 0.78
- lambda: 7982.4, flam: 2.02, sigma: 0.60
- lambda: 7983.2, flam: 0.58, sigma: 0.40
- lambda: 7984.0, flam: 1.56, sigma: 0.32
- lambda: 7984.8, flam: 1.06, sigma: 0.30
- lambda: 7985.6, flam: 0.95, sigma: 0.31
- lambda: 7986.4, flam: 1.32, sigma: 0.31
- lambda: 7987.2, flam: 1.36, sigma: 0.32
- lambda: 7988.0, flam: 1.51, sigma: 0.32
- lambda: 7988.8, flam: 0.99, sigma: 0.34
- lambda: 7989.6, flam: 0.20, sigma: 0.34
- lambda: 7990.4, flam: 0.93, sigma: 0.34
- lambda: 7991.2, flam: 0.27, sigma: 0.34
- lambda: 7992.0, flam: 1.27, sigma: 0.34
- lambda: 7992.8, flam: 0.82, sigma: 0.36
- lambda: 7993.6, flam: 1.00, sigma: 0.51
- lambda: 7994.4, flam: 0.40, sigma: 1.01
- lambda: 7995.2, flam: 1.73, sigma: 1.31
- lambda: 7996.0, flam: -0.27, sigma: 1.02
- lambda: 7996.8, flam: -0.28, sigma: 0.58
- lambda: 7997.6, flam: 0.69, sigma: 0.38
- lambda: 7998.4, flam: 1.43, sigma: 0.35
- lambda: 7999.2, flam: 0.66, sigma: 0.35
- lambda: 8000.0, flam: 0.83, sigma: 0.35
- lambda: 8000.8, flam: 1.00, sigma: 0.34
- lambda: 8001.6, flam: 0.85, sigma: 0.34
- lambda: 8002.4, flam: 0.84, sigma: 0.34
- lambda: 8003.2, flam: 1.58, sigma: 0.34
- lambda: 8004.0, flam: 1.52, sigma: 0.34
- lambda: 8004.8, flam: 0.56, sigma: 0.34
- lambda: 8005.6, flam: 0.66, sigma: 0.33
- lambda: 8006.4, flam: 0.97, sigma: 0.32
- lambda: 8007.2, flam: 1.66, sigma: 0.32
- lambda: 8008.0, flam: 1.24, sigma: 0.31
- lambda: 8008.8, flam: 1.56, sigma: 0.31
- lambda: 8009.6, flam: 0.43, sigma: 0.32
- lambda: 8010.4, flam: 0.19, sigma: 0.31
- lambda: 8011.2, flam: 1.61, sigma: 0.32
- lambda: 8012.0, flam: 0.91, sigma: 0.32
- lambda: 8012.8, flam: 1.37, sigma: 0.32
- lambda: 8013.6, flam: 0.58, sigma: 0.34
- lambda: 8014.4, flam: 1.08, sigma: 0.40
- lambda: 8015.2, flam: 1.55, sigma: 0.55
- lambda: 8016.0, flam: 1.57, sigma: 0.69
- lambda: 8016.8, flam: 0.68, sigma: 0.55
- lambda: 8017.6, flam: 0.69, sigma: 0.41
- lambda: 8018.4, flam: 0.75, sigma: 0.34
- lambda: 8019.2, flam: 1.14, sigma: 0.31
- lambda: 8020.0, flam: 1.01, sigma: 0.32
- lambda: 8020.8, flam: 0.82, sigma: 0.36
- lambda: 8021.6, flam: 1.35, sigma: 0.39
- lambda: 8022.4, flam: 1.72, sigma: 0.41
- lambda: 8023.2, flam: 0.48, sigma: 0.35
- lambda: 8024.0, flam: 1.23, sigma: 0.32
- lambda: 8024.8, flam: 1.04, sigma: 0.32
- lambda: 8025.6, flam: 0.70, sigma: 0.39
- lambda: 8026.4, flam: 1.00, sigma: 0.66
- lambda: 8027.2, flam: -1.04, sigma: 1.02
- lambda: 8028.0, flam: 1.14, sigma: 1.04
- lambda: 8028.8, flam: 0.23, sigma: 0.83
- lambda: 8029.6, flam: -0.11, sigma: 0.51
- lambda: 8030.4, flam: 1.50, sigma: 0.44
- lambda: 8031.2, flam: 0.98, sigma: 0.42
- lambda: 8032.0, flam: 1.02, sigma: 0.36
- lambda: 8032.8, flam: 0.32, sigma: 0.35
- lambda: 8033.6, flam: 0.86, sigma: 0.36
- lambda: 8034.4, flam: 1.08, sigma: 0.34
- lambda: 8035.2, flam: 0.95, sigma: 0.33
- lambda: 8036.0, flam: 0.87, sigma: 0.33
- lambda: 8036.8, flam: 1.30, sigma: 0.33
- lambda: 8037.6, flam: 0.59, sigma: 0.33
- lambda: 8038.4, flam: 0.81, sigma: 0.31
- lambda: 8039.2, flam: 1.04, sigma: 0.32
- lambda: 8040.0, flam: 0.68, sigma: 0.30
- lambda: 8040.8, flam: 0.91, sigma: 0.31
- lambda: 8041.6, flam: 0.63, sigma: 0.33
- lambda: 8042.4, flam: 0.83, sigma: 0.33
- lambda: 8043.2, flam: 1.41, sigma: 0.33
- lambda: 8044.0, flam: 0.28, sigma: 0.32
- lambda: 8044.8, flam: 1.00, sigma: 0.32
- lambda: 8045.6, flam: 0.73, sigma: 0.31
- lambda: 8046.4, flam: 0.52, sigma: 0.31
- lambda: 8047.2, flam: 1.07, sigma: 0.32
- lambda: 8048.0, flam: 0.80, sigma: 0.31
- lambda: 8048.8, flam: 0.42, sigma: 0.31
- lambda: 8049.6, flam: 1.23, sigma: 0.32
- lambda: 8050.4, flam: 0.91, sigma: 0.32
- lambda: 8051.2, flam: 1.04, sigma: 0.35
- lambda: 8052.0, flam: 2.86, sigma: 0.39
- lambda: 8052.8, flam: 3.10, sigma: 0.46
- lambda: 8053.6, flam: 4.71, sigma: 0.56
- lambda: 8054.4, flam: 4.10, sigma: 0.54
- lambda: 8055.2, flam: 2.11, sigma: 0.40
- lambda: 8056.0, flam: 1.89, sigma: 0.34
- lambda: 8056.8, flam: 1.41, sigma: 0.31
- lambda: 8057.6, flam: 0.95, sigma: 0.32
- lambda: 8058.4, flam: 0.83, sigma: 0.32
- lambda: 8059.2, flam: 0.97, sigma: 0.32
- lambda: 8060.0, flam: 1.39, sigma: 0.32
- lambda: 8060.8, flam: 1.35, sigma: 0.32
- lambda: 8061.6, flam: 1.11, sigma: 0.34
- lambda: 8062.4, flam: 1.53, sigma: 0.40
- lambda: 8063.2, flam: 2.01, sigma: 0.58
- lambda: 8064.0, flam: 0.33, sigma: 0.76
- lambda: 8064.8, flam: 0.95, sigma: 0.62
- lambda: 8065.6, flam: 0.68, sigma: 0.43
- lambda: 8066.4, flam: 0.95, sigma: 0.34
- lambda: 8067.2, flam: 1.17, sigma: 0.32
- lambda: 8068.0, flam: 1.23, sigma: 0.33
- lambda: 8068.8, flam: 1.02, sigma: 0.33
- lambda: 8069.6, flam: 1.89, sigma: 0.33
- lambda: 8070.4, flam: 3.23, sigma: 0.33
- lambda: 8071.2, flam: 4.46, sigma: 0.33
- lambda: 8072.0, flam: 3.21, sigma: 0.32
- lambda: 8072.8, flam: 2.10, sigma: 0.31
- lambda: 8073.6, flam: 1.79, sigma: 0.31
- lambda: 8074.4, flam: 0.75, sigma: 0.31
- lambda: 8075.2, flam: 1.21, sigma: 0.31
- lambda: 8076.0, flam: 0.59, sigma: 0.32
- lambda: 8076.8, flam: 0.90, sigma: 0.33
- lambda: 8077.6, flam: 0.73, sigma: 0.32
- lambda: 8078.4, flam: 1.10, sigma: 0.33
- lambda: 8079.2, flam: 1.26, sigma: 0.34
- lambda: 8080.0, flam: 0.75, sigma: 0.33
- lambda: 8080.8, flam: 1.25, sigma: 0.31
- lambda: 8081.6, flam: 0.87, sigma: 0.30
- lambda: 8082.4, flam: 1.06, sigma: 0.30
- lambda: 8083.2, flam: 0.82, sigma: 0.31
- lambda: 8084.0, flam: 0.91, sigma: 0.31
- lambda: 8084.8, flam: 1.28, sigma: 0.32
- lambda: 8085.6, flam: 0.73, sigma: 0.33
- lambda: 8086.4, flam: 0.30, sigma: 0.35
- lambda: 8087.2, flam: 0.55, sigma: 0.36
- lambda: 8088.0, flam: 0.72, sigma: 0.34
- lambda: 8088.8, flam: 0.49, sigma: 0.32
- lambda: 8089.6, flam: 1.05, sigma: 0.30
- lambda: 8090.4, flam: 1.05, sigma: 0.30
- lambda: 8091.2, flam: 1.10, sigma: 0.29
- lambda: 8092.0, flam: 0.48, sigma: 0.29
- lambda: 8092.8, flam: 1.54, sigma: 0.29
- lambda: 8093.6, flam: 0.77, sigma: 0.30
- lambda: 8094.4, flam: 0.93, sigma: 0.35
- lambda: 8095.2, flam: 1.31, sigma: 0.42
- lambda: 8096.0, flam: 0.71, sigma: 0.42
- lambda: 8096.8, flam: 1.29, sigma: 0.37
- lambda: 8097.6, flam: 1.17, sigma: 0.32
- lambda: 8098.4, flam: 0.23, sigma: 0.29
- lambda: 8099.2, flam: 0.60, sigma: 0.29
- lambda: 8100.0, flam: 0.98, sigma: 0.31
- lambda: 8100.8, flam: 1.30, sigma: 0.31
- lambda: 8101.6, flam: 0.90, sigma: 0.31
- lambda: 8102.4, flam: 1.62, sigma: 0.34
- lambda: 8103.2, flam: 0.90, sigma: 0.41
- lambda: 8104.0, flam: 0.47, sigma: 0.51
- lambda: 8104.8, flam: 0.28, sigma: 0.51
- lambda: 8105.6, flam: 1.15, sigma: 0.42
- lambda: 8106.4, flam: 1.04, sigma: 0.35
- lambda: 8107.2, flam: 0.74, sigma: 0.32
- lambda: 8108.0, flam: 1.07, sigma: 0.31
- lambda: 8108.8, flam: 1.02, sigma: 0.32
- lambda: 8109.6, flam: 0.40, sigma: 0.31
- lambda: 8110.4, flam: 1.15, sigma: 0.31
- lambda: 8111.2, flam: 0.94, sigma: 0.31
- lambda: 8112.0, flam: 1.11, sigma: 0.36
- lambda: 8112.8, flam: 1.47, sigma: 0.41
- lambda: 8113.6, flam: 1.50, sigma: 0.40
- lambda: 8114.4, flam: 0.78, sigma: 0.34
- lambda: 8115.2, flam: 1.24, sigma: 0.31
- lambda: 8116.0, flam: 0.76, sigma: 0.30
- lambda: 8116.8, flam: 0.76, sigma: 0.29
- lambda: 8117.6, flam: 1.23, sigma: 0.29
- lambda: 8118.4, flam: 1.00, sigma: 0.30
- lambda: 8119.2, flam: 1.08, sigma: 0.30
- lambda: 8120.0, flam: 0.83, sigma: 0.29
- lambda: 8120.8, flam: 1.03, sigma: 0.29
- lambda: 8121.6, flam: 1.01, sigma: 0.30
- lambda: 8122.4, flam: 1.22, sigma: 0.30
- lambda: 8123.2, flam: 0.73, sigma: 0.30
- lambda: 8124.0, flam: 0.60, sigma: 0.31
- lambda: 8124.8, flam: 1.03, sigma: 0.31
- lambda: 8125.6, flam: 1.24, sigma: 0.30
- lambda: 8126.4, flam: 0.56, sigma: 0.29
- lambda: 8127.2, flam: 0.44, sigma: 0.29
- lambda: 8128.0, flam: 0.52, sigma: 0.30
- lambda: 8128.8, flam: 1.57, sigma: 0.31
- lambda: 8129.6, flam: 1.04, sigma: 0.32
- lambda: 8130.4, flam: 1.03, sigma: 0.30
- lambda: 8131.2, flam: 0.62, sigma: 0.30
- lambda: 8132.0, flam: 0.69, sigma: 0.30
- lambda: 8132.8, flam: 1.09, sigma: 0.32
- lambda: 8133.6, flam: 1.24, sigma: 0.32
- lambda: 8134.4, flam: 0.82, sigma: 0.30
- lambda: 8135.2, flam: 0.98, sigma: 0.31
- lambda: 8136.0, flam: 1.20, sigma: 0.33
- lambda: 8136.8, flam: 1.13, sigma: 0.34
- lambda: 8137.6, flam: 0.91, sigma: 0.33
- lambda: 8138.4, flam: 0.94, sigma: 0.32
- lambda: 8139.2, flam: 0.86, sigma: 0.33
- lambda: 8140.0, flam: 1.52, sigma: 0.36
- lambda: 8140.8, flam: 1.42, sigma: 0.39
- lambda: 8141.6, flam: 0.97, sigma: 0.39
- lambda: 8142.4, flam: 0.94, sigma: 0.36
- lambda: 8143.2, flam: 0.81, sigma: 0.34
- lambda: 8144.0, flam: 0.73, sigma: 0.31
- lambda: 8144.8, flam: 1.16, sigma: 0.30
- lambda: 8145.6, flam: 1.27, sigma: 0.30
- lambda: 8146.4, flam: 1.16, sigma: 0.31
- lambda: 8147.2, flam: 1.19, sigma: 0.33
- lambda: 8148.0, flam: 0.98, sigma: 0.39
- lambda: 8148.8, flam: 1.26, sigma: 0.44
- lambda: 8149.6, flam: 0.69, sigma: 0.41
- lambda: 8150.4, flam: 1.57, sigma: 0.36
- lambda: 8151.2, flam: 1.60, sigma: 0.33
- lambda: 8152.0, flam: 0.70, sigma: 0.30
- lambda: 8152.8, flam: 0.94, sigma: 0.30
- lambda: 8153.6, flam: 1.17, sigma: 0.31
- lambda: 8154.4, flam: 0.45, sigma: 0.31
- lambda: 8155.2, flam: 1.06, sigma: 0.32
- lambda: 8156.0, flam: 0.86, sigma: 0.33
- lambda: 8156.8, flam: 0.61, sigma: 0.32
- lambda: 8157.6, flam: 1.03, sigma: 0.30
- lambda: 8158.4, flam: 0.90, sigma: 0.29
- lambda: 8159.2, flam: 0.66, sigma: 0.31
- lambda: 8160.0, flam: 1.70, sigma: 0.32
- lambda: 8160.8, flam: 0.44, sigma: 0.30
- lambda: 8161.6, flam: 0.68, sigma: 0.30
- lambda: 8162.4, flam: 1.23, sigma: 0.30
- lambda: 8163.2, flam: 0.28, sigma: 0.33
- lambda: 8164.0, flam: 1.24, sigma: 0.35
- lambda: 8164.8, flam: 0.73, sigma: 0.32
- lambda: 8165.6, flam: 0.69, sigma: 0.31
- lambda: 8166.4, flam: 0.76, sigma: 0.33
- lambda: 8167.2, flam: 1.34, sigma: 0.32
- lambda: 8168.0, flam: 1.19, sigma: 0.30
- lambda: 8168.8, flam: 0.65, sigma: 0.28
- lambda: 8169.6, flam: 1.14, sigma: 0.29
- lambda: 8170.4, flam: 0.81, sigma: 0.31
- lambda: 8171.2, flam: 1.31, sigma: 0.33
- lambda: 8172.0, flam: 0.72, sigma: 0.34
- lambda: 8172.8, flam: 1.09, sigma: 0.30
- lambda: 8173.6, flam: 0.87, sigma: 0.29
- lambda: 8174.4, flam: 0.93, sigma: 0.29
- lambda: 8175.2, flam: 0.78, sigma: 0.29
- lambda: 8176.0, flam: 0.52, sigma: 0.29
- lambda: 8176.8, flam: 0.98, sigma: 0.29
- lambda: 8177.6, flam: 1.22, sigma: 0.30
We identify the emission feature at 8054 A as [S II] 6716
